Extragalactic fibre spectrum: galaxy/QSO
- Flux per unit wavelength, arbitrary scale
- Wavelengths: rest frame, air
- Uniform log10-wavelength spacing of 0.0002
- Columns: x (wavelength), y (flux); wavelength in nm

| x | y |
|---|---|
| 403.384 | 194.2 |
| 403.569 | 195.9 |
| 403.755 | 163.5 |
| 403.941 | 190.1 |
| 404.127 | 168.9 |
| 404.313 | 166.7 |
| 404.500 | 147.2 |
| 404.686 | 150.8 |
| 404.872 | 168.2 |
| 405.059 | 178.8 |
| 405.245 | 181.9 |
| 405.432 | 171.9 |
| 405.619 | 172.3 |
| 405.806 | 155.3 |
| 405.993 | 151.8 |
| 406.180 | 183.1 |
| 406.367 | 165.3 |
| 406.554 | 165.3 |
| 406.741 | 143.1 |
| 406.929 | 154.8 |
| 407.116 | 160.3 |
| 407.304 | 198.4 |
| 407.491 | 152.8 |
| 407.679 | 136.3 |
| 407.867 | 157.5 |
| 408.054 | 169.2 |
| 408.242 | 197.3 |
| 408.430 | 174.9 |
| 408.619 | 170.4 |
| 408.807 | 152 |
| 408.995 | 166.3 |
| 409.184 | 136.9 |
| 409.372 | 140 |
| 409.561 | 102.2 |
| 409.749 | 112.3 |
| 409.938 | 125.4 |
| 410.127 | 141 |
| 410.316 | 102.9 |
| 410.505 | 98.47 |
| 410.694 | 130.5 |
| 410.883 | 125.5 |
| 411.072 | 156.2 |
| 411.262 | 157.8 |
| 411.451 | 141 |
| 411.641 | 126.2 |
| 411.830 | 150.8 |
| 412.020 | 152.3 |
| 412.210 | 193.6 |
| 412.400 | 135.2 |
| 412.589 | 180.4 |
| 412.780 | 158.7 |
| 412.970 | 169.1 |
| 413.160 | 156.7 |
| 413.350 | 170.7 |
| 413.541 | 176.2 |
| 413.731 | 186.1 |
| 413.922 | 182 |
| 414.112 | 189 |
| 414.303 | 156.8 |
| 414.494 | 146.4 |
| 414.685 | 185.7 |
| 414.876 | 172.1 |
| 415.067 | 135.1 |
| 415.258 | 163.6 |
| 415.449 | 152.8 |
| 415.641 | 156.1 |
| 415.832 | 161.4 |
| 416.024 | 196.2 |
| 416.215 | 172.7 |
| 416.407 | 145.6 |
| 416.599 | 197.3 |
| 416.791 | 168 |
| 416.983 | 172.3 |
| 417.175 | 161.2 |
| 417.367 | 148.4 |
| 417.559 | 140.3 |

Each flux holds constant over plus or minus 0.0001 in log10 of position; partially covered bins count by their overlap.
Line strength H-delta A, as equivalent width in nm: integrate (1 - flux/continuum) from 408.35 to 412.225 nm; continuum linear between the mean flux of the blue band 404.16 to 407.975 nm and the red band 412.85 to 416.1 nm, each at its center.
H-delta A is 0.606 nm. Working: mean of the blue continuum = 163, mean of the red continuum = 168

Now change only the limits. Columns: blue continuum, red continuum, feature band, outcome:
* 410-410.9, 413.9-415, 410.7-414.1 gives -0.37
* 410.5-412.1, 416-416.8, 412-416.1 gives -0.23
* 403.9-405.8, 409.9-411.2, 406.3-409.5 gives -0.32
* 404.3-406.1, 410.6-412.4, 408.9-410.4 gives 0.24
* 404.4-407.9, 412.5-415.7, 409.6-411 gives 0.39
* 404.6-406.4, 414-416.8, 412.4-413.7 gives 0.00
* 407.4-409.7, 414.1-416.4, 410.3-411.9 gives 0.25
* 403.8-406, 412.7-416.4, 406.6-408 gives 0.08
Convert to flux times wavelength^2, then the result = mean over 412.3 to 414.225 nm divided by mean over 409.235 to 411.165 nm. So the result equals 1.40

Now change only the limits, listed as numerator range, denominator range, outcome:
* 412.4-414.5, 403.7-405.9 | 1.05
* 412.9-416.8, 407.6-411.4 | 1.21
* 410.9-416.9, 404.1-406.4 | 1.03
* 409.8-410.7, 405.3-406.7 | 0.73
